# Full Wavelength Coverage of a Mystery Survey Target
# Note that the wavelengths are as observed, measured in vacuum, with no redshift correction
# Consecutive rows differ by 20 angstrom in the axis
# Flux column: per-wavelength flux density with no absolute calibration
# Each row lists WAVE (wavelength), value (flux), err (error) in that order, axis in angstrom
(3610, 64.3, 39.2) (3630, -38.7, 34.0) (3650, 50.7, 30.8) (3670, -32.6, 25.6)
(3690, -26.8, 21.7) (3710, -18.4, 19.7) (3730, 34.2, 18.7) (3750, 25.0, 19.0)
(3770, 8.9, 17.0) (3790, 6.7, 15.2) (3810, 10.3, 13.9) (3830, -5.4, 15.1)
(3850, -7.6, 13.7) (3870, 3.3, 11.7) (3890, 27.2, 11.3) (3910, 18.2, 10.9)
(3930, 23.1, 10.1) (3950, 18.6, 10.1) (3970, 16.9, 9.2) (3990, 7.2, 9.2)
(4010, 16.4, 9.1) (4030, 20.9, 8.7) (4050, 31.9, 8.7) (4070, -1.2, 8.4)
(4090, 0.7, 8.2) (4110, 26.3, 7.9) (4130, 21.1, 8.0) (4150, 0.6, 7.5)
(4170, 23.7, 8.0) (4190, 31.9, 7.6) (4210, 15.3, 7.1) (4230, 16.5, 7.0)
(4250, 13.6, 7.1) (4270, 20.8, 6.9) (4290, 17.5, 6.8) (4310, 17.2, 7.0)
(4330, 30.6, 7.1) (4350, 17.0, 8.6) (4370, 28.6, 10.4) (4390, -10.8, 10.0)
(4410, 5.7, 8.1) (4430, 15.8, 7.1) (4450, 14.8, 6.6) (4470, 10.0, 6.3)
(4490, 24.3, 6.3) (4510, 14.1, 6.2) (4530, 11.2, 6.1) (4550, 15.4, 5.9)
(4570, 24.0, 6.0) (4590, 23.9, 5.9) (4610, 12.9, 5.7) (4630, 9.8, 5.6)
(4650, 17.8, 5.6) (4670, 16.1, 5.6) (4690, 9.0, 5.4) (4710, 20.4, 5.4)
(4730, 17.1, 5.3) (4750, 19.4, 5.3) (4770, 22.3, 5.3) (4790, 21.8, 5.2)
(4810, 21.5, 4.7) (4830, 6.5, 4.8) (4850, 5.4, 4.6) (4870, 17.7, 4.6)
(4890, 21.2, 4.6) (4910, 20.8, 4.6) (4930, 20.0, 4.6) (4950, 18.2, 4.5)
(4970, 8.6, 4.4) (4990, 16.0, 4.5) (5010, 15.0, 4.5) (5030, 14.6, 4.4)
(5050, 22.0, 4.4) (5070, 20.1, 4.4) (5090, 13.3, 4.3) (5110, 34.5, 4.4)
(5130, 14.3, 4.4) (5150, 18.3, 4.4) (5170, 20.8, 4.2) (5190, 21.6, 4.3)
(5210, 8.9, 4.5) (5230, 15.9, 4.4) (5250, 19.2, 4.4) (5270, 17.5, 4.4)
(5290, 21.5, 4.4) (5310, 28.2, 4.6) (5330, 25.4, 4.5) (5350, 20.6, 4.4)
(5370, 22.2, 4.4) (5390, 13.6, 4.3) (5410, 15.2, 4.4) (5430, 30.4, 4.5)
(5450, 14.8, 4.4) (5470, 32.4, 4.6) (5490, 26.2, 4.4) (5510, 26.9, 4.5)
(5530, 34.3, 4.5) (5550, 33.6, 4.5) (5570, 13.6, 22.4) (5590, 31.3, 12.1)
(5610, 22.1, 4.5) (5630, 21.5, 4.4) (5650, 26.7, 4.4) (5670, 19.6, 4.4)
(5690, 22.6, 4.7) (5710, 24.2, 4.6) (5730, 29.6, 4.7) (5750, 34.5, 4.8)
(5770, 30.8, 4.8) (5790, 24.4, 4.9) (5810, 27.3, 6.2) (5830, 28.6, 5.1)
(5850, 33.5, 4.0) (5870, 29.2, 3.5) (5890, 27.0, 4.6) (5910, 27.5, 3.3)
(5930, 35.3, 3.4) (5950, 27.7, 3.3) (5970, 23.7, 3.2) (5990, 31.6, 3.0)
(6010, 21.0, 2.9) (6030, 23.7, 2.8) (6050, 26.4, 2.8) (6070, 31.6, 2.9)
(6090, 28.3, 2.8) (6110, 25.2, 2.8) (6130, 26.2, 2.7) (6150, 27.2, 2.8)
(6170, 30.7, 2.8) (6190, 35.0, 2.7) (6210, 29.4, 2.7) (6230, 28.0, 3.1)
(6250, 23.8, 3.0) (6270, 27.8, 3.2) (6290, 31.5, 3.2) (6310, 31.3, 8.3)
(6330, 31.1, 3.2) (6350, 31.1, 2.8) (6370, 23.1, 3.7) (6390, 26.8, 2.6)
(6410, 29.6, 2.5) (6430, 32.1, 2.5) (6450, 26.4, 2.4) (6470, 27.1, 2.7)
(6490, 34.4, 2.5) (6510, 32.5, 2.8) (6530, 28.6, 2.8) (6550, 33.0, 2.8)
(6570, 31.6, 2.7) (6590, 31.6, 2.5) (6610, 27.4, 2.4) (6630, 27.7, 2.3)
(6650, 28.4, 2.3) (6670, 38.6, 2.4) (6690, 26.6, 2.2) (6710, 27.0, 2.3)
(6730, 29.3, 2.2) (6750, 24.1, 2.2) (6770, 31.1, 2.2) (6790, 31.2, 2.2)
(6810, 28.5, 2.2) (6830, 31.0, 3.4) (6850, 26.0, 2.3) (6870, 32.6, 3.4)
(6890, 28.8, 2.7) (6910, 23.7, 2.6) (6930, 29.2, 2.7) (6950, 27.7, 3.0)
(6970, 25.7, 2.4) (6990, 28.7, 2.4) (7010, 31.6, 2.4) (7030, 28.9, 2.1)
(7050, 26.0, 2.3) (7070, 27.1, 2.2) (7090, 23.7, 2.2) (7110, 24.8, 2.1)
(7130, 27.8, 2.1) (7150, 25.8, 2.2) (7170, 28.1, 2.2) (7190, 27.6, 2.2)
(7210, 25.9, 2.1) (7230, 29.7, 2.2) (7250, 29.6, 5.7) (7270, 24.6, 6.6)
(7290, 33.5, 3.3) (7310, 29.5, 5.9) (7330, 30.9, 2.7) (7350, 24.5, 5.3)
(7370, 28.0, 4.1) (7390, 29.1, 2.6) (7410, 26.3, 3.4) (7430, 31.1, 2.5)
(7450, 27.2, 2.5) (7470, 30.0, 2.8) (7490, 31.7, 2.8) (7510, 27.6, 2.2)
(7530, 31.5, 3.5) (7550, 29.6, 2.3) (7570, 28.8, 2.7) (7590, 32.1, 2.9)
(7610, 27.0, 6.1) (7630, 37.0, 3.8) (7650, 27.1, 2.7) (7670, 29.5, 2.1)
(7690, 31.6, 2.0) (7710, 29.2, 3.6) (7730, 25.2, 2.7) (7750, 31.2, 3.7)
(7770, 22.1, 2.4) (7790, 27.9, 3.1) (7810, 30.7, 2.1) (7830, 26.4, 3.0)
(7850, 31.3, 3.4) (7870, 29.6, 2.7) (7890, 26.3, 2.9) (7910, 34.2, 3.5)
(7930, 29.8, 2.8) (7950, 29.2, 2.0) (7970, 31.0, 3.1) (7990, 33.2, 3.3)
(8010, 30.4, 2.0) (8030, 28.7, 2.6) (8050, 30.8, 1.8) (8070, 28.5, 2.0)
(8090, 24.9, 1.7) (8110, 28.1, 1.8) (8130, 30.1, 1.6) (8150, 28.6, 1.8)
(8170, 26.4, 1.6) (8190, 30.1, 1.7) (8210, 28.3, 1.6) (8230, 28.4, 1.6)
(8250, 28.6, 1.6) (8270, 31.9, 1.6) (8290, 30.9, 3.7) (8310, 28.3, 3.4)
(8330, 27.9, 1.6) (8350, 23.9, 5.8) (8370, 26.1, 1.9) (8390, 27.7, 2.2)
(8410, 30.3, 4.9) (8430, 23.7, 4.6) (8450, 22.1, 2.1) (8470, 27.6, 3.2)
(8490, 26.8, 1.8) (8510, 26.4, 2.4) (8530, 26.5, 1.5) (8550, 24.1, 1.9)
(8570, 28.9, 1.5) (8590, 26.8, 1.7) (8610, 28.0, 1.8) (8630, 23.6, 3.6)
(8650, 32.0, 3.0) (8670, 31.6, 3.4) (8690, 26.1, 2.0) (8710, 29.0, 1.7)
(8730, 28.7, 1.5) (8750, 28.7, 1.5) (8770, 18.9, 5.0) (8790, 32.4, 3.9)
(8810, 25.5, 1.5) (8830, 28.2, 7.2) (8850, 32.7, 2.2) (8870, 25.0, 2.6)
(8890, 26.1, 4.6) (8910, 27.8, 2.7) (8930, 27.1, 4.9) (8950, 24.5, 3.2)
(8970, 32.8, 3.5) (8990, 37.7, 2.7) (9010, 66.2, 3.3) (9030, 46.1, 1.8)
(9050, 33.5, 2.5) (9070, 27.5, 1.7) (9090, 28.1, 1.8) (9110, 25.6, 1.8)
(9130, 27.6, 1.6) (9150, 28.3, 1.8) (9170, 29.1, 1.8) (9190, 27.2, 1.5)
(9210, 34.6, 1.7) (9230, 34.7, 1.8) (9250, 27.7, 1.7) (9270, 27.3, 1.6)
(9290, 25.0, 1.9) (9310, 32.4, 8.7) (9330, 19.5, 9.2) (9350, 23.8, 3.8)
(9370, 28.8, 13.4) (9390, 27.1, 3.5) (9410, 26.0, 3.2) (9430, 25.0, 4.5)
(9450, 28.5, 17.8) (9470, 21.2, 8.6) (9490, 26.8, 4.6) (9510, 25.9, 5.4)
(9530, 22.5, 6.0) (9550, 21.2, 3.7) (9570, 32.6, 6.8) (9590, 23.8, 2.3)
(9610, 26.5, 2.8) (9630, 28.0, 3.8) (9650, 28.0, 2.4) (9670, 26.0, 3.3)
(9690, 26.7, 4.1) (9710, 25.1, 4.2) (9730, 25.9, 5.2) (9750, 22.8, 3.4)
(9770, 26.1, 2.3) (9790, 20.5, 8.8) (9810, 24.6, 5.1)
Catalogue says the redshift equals 0.372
